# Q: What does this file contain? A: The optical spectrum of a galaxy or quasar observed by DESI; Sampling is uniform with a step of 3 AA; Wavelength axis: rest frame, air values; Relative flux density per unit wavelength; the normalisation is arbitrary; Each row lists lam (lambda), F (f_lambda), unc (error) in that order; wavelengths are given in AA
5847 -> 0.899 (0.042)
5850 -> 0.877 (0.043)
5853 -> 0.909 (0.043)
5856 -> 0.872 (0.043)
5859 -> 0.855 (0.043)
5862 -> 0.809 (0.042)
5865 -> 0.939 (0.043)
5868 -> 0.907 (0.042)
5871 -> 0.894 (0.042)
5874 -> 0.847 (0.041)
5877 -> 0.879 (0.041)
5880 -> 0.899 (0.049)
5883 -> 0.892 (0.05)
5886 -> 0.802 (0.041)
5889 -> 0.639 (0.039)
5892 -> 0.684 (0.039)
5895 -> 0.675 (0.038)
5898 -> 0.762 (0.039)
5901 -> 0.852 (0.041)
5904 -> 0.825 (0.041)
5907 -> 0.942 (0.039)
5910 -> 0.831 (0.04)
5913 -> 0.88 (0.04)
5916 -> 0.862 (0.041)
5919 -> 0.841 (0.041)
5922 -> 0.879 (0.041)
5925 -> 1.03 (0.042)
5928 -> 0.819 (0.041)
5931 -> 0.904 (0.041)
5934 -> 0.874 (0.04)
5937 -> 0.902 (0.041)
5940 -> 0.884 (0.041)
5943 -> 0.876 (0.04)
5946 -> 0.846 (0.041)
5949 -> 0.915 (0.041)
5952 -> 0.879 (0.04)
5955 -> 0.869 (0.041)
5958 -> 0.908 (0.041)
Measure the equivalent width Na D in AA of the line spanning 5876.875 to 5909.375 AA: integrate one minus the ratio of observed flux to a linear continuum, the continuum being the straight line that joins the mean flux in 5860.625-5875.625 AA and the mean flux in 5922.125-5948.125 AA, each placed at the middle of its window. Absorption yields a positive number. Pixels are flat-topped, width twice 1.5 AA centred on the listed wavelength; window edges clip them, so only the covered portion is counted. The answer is 3.0 AA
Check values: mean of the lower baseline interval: 0.88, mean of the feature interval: 0.802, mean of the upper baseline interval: 0.892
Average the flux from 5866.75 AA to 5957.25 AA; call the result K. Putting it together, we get 0.853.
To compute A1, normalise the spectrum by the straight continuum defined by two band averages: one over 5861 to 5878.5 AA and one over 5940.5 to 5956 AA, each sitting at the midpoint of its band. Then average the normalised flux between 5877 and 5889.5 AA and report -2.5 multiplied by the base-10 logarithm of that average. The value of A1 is 0.06 mag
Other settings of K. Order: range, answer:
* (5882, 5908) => 0.781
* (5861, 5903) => 0.82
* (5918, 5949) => 0.888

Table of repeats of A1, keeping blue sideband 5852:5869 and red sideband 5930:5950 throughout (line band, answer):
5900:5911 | 0.023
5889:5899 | 0.260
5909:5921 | 0.035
